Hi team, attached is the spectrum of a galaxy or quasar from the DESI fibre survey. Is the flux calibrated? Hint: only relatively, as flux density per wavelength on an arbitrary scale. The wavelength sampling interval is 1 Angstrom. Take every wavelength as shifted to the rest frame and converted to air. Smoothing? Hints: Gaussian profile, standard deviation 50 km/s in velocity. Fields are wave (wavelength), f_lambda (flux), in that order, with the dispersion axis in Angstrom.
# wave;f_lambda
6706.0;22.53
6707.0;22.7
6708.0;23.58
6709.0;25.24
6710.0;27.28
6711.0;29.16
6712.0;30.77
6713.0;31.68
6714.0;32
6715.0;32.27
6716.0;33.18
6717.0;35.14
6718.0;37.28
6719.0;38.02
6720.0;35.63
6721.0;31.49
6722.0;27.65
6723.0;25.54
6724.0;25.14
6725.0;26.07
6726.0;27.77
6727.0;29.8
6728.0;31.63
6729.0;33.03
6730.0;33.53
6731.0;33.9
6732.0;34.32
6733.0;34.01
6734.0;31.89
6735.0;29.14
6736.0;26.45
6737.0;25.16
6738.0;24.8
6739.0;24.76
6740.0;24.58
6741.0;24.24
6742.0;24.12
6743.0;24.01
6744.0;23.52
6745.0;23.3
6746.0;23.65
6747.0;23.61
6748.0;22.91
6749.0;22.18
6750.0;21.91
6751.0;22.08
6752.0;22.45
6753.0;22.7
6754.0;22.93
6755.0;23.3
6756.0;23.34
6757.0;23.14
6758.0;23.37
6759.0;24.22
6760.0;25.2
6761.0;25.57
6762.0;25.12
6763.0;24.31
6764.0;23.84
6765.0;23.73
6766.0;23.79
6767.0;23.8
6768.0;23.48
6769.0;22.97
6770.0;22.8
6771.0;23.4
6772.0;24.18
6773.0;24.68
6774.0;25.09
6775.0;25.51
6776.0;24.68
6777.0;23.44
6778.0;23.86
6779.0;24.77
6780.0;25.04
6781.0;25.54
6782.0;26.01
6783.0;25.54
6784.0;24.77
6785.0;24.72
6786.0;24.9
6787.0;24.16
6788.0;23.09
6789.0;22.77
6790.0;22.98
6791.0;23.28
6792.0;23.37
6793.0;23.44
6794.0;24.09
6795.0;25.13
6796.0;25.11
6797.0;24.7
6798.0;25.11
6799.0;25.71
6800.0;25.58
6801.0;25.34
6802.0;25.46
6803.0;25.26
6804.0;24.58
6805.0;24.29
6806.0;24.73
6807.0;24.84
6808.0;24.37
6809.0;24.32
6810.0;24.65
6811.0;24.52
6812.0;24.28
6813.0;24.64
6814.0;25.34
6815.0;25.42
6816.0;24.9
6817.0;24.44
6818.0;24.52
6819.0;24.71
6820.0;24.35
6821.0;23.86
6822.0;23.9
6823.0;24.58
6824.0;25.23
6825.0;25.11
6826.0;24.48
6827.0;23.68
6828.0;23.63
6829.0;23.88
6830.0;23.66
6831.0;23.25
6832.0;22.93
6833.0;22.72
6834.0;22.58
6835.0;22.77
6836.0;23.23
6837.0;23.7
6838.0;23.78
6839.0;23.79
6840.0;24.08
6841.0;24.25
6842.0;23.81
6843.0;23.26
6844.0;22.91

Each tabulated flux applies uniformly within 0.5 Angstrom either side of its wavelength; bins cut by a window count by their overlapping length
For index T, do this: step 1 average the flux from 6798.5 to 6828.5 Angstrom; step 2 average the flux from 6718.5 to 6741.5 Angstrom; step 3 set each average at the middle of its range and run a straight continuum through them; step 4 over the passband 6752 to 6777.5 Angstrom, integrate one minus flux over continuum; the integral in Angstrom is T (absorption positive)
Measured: 3.3 Angstrom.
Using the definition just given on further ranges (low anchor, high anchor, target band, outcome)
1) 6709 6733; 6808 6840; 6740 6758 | 3.79 Angstrom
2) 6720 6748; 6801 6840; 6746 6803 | 4.32 Angstrom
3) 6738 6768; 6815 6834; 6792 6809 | -0.60 Angstrom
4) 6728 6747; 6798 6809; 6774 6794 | 1.14 Angstrom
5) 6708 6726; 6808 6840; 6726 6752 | 2.15 Angstrom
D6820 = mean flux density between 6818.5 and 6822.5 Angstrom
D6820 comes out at 24.2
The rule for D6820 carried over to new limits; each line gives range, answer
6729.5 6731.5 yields 33.7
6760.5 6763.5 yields 25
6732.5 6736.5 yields 30.4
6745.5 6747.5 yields 23.6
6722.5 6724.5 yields 25.3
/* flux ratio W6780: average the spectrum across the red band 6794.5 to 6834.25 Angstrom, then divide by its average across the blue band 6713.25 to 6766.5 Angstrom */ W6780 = 0.90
